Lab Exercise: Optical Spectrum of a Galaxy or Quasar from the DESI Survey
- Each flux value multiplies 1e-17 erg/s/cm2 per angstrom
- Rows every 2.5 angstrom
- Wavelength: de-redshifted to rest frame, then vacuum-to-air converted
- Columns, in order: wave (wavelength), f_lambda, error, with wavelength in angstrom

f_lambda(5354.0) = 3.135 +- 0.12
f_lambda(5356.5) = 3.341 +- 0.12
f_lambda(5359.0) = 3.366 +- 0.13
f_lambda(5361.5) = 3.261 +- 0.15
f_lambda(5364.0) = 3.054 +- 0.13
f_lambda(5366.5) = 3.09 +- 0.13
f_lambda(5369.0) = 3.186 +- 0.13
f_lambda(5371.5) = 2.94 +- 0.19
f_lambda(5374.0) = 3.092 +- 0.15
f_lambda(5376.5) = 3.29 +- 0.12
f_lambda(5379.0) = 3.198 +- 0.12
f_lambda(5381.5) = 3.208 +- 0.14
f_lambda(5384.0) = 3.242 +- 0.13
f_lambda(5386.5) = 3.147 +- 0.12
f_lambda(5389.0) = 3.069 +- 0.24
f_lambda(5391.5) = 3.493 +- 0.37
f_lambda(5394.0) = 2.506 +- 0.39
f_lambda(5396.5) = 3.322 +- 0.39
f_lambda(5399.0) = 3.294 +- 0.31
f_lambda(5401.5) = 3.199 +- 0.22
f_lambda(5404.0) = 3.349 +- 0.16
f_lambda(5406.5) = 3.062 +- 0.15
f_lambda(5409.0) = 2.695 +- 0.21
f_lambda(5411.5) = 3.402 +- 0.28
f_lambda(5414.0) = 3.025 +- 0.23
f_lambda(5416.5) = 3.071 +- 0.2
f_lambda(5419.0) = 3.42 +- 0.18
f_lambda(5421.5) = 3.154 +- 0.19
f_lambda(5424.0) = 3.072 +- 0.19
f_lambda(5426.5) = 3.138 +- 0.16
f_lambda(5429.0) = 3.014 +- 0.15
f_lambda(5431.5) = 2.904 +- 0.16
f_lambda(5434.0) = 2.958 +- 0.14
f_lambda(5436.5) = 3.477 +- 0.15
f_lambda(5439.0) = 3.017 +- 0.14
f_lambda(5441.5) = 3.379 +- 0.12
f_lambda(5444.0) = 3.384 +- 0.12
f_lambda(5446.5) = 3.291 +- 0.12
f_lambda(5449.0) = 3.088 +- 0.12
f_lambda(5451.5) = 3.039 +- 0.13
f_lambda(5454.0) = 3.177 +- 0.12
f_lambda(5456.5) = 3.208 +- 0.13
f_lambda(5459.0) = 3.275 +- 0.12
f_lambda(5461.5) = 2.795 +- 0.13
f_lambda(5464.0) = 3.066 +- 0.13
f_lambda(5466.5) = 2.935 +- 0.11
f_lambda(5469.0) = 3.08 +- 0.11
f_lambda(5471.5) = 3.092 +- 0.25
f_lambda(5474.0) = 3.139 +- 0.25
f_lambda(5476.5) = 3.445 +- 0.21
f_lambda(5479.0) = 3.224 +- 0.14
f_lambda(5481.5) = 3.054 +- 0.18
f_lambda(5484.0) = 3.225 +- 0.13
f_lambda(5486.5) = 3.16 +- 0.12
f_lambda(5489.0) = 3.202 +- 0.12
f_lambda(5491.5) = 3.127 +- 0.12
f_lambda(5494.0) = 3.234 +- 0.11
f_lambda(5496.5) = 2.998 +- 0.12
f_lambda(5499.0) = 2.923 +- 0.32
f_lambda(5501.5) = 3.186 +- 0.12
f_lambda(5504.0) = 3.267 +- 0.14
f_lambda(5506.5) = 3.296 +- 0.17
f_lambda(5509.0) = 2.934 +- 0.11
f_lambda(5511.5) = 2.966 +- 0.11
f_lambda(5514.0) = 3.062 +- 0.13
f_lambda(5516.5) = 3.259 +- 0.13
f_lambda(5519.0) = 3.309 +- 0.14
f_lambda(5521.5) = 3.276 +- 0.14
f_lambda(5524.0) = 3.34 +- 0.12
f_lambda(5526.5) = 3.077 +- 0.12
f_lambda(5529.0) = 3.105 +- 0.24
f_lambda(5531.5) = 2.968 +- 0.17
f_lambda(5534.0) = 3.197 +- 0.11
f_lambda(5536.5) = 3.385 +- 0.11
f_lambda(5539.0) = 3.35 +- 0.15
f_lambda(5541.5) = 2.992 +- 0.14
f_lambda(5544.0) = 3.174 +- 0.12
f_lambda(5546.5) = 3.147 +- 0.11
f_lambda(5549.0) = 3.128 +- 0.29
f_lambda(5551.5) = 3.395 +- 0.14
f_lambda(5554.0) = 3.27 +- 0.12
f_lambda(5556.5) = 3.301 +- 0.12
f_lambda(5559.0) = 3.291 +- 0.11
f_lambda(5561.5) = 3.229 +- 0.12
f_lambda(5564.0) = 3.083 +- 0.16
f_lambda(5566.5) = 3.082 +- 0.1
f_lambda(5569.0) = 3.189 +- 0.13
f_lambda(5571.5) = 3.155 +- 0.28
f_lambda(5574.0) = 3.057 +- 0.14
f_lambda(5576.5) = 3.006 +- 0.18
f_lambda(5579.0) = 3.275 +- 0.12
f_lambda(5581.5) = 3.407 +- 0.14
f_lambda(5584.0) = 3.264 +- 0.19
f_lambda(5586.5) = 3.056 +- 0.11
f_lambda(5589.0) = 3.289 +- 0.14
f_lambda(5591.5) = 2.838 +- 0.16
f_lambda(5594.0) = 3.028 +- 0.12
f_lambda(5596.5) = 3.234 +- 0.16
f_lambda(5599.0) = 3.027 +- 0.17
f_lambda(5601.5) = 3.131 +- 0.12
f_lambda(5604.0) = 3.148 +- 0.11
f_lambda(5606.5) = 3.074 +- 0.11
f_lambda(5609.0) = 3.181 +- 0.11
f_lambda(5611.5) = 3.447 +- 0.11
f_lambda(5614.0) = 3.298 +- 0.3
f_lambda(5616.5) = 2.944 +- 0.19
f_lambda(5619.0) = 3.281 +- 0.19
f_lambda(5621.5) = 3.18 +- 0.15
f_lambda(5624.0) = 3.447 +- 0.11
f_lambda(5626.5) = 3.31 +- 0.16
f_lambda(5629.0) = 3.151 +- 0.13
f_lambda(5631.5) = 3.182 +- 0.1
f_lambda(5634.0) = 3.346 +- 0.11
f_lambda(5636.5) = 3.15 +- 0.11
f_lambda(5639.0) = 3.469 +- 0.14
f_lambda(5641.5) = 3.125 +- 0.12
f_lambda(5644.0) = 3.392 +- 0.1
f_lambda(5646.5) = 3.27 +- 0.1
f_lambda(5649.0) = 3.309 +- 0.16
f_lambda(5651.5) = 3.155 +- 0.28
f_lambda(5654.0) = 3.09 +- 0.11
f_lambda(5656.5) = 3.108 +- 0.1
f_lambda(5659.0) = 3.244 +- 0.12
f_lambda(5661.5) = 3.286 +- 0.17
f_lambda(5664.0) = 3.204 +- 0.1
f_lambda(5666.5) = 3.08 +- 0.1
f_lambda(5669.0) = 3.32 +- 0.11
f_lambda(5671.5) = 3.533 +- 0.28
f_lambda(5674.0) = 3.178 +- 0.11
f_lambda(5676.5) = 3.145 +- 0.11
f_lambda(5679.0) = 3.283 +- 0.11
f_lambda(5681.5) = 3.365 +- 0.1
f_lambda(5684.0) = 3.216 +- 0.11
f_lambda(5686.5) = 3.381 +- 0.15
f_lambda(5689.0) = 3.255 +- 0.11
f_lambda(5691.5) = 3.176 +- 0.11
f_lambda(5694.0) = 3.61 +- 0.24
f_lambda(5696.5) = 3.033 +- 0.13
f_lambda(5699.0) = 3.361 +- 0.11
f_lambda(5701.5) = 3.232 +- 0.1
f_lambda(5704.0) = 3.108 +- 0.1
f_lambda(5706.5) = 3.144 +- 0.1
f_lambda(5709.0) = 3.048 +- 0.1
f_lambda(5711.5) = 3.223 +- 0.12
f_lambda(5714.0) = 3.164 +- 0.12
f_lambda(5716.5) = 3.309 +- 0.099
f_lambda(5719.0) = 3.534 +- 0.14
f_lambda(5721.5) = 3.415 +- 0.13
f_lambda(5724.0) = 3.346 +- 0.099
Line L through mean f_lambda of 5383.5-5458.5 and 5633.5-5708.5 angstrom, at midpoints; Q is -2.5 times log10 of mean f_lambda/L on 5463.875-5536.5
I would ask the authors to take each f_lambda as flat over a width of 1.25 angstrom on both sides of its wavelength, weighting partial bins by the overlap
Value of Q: 0.012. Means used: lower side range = 3.15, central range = 3.15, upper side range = 3.25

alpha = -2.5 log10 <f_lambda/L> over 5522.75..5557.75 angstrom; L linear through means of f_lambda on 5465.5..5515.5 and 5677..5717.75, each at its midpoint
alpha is -0.02 mag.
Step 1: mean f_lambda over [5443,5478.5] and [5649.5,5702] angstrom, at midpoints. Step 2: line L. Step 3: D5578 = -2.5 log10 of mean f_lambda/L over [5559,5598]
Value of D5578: 0.02 mag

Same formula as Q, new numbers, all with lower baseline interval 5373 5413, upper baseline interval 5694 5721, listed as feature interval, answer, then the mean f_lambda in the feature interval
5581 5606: 0.03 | 3.13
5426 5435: 0.06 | 2.99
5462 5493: 0.01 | 3.14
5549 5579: 0.01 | 3.19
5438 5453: -0.01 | 3.2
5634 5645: -0.02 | 3.29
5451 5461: 0.01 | 3.16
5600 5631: 0.00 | 3.21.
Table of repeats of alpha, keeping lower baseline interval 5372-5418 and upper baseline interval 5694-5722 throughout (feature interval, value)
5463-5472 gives 0.046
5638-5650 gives -0.028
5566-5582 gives 0.015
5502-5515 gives 0.025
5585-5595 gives 0.052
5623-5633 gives -0.017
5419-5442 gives 0.009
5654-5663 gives 0.012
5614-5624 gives 0.008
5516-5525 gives -0.037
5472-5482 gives -0.016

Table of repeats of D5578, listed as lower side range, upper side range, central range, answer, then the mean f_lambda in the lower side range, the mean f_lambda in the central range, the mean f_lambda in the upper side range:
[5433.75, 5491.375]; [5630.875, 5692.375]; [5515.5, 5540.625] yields -0.01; 3.16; 3.22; 3.25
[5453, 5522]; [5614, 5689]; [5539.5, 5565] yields -0.01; 3.14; 3.21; 3.25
